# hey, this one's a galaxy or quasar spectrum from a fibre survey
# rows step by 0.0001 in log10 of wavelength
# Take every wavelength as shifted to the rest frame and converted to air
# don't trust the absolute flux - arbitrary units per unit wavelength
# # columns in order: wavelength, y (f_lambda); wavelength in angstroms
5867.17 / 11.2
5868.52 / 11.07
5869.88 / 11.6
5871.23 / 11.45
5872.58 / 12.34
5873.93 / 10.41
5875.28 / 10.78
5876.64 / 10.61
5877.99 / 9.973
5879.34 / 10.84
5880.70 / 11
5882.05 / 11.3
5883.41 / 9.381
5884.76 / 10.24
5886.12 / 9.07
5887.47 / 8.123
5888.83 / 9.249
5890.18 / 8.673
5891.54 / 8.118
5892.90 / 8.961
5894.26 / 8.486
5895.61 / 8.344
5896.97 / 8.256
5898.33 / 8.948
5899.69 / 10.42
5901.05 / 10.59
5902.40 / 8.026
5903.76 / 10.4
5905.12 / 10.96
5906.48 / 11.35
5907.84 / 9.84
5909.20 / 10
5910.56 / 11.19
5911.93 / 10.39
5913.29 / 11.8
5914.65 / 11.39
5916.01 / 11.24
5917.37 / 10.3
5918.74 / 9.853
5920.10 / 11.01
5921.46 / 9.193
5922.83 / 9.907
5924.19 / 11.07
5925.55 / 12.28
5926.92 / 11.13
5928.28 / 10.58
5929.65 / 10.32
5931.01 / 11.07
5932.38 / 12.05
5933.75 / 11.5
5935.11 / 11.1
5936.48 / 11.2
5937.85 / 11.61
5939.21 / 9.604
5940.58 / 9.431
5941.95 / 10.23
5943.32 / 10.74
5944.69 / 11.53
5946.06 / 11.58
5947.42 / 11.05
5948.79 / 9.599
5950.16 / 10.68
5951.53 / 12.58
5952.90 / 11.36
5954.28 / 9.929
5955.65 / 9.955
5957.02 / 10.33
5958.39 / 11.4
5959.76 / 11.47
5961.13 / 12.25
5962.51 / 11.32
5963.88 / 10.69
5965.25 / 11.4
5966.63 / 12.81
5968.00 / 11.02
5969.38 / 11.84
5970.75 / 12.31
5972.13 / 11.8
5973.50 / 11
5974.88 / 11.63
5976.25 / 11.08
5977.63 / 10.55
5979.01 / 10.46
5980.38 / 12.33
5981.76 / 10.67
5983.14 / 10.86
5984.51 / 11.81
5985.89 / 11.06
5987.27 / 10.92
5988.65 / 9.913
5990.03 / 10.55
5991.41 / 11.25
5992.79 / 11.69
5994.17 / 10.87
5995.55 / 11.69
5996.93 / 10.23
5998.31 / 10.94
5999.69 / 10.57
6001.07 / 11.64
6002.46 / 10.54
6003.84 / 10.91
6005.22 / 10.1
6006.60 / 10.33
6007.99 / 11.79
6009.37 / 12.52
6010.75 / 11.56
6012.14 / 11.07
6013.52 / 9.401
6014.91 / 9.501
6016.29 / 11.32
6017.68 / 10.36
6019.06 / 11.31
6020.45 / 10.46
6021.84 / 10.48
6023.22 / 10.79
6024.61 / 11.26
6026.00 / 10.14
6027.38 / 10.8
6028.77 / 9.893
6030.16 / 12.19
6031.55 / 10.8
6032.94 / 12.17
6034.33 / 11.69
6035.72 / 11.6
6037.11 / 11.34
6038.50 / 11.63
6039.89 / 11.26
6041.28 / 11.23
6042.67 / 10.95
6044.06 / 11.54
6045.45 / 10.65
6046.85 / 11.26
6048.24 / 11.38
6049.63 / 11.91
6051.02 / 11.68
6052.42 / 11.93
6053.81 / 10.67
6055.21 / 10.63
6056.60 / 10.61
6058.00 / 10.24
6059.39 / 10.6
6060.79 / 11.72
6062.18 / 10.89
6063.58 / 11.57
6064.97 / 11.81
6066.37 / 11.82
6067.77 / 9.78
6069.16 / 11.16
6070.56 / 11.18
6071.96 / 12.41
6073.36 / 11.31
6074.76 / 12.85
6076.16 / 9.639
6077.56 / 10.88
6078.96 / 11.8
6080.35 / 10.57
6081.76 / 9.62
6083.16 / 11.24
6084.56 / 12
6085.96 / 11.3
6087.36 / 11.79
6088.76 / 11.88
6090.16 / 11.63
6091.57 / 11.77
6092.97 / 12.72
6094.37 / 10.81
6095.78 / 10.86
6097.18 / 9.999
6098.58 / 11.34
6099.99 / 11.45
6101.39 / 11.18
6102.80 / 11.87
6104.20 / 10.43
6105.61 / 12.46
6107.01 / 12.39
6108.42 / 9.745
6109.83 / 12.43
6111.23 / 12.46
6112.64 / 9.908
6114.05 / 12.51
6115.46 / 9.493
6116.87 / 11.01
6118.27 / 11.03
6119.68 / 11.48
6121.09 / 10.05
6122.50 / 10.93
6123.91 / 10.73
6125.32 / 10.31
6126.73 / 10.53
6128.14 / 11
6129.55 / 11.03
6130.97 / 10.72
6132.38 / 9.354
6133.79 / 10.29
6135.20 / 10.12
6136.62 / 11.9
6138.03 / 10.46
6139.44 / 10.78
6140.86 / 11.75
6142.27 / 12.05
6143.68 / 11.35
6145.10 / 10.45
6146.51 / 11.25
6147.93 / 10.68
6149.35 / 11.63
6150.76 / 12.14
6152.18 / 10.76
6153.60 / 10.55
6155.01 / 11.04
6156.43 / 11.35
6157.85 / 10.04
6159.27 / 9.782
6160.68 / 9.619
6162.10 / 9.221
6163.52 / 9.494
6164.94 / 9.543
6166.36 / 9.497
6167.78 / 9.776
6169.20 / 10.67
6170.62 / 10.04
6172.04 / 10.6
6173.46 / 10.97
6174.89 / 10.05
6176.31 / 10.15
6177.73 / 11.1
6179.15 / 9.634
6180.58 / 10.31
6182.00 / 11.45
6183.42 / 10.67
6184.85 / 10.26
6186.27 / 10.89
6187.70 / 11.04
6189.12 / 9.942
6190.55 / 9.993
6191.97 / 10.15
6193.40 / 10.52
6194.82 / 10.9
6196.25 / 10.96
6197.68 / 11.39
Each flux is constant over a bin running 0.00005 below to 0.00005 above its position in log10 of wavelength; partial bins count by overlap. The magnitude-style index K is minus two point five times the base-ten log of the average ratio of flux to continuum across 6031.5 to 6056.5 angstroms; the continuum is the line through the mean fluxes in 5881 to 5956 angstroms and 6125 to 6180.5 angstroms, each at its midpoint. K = -0.09 mag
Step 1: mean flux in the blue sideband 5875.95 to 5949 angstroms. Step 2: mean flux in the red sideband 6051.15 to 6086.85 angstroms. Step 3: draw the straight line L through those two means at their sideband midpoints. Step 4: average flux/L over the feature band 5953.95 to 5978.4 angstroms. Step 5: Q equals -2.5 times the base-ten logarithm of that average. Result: -0.07 mag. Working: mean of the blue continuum 10.3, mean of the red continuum 11.1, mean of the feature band 11.3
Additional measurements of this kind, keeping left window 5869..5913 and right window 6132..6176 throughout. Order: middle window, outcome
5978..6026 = -0.07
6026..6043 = -0.10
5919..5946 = -0.08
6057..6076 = -0.09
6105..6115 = -0.12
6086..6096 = -0.12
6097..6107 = -0.09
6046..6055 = -0.11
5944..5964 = -0.10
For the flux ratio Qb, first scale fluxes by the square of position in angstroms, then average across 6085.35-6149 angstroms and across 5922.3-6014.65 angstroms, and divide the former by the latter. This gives 1.06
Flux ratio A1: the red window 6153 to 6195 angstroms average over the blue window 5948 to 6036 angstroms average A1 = 0.93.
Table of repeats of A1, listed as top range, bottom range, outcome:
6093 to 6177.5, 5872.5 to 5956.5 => 1.04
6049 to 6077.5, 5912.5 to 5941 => 1.03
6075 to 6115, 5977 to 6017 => 1.04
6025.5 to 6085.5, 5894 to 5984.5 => 1.04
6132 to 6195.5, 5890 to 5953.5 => 1.01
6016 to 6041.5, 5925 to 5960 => 1.01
